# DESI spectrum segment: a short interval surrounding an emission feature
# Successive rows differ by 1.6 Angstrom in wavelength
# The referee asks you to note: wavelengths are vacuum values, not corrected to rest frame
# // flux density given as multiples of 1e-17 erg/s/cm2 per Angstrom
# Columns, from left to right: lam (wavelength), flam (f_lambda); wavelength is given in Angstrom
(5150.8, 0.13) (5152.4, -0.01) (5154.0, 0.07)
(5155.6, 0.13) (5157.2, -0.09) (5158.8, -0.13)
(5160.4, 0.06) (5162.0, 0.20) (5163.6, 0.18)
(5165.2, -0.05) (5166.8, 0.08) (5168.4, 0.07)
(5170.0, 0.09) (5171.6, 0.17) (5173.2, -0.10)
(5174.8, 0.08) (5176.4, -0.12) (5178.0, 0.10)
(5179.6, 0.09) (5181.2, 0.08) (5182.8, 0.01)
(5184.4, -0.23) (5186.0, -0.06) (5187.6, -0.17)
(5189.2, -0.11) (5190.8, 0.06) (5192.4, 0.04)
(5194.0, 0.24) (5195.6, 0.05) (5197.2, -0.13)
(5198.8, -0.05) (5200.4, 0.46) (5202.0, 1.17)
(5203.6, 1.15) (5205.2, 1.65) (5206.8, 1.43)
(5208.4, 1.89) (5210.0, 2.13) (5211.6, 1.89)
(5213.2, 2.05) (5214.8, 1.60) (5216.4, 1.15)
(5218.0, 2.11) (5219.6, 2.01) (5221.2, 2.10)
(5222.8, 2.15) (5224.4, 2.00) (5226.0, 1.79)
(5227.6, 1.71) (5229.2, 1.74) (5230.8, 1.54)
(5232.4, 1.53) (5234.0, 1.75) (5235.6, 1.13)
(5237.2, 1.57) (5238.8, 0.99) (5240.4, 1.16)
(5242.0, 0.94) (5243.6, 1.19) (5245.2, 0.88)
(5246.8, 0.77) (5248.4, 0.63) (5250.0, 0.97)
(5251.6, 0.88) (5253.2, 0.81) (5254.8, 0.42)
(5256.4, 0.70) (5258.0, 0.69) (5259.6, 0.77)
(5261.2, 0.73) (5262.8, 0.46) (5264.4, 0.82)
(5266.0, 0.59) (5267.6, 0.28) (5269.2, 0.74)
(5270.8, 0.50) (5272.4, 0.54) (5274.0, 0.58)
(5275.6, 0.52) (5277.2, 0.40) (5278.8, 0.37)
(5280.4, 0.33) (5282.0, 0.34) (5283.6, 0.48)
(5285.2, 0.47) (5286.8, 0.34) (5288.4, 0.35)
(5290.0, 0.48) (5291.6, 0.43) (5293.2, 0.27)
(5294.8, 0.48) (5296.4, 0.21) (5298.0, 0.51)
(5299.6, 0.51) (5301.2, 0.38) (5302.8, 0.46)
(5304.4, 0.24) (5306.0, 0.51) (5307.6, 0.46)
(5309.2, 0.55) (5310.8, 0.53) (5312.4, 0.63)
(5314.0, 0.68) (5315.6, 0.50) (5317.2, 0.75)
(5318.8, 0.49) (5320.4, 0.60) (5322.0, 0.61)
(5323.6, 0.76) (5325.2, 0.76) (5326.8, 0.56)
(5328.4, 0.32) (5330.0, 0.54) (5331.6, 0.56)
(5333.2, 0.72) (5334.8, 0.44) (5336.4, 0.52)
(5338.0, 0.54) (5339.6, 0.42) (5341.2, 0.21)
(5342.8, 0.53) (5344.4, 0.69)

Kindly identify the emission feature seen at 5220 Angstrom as Lyman alpha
